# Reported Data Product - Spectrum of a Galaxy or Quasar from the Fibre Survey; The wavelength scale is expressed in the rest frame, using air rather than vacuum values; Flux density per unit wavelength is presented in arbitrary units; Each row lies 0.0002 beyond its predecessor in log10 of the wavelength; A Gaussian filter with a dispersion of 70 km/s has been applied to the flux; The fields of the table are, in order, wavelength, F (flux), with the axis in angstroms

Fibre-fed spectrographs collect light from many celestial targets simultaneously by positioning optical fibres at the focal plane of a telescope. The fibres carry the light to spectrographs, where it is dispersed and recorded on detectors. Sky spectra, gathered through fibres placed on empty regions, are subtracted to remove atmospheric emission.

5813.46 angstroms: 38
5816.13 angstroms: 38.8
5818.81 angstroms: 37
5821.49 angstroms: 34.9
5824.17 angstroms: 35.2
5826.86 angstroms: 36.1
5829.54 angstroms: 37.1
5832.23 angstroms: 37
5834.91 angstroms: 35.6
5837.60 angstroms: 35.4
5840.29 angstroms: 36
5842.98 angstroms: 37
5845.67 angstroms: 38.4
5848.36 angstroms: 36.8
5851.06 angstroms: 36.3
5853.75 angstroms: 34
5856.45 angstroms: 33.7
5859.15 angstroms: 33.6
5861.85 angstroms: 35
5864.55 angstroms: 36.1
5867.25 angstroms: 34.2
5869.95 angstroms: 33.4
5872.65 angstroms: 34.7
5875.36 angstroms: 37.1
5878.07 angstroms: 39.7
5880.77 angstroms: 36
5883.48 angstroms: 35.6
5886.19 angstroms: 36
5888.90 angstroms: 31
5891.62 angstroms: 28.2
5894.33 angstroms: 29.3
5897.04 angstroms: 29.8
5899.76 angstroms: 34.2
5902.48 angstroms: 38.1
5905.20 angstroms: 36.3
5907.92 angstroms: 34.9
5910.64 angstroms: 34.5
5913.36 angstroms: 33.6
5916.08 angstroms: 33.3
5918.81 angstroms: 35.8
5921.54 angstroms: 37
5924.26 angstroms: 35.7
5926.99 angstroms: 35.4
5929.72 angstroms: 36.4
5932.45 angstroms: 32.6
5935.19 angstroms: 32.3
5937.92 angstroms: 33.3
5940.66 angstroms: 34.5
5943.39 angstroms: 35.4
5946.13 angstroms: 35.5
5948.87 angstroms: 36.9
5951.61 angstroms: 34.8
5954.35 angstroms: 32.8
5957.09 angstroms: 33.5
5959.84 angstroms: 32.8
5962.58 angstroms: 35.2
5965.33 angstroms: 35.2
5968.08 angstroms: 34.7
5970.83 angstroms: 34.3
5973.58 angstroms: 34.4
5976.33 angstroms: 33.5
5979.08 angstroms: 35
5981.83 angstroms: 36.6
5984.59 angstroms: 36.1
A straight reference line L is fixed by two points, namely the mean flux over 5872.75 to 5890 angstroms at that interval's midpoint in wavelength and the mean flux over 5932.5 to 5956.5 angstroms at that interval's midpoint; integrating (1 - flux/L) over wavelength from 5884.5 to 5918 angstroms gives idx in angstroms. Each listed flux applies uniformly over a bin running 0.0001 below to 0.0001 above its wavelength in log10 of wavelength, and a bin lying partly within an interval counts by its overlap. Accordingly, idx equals 1.9 angstroms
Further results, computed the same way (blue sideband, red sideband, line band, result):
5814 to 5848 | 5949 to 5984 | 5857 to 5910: 2.1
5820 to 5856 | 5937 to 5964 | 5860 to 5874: 0.4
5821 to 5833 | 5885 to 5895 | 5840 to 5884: -3.2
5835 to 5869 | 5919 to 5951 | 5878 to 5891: 0.2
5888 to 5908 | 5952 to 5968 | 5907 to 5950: -1.9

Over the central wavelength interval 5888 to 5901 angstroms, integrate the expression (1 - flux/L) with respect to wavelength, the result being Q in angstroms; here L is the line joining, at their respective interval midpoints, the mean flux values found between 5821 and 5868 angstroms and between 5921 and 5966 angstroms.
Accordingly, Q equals 1.7 angstroms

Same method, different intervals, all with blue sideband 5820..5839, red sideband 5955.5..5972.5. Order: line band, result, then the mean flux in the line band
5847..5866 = 0.3 angstroms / 35.1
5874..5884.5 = -0.6 angstroms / 37.1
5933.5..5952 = -0.1 angstroms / 34.6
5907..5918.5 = 0.2 angstroms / 34.2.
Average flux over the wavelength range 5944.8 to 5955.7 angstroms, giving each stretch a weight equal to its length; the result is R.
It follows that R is 35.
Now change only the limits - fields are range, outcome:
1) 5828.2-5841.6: 36.2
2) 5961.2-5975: 34.8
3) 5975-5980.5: 34.3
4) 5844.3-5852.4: 37.2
